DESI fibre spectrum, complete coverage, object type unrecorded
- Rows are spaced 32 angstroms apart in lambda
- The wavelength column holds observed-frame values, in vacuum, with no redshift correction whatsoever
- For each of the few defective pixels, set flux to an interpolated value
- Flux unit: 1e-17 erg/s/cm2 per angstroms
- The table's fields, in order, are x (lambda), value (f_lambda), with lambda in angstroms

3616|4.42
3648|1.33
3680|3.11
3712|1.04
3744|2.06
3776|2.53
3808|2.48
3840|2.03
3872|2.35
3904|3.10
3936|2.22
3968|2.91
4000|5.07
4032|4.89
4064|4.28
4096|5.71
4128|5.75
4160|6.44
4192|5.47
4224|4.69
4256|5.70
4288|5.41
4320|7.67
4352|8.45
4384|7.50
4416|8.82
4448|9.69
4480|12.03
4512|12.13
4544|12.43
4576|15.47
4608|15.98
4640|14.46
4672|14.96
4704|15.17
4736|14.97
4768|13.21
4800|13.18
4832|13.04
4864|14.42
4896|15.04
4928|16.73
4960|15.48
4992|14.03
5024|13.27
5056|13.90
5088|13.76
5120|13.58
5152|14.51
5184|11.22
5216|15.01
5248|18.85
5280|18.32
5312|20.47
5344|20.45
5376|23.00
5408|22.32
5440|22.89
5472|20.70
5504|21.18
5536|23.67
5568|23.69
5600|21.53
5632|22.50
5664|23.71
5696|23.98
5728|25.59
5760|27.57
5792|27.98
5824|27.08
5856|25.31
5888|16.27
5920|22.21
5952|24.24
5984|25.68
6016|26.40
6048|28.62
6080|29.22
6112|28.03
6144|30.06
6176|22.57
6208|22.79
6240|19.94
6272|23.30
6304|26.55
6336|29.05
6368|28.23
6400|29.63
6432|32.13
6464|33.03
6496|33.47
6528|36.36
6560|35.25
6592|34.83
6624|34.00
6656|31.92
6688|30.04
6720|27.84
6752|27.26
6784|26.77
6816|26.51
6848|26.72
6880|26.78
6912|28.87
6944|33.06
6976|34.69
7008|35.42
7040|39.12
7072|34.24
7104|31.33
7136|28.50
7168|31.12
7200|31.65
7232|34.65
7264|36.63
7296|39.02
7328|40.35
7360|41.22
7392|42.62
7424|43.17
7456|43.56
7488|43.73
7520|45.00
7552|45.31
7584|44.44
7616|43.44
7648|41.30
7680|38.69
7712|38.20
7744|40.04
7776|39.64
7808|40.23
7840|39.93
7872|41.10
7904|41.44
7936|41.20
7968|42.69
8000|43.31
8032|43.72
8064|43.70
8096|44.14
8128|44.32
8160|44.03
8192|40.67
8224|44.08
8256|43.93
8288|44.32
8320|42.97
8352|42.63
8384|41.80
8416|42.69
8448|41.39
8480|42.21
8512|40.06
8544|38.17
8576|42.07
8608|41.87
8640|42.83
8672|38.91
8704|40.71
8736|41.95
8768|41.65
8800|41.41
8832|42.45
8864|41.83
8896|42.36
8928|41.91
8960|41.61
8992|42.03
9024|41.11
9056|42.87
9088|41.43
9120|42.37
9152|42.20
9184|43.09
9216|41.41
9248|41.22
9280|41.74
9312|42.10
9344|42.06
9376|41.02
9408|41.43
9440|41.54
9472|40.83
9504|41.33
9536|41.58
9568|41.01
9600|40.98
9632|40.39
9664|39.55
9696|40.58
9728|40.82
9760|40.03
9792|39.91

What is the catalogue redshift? 0.000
